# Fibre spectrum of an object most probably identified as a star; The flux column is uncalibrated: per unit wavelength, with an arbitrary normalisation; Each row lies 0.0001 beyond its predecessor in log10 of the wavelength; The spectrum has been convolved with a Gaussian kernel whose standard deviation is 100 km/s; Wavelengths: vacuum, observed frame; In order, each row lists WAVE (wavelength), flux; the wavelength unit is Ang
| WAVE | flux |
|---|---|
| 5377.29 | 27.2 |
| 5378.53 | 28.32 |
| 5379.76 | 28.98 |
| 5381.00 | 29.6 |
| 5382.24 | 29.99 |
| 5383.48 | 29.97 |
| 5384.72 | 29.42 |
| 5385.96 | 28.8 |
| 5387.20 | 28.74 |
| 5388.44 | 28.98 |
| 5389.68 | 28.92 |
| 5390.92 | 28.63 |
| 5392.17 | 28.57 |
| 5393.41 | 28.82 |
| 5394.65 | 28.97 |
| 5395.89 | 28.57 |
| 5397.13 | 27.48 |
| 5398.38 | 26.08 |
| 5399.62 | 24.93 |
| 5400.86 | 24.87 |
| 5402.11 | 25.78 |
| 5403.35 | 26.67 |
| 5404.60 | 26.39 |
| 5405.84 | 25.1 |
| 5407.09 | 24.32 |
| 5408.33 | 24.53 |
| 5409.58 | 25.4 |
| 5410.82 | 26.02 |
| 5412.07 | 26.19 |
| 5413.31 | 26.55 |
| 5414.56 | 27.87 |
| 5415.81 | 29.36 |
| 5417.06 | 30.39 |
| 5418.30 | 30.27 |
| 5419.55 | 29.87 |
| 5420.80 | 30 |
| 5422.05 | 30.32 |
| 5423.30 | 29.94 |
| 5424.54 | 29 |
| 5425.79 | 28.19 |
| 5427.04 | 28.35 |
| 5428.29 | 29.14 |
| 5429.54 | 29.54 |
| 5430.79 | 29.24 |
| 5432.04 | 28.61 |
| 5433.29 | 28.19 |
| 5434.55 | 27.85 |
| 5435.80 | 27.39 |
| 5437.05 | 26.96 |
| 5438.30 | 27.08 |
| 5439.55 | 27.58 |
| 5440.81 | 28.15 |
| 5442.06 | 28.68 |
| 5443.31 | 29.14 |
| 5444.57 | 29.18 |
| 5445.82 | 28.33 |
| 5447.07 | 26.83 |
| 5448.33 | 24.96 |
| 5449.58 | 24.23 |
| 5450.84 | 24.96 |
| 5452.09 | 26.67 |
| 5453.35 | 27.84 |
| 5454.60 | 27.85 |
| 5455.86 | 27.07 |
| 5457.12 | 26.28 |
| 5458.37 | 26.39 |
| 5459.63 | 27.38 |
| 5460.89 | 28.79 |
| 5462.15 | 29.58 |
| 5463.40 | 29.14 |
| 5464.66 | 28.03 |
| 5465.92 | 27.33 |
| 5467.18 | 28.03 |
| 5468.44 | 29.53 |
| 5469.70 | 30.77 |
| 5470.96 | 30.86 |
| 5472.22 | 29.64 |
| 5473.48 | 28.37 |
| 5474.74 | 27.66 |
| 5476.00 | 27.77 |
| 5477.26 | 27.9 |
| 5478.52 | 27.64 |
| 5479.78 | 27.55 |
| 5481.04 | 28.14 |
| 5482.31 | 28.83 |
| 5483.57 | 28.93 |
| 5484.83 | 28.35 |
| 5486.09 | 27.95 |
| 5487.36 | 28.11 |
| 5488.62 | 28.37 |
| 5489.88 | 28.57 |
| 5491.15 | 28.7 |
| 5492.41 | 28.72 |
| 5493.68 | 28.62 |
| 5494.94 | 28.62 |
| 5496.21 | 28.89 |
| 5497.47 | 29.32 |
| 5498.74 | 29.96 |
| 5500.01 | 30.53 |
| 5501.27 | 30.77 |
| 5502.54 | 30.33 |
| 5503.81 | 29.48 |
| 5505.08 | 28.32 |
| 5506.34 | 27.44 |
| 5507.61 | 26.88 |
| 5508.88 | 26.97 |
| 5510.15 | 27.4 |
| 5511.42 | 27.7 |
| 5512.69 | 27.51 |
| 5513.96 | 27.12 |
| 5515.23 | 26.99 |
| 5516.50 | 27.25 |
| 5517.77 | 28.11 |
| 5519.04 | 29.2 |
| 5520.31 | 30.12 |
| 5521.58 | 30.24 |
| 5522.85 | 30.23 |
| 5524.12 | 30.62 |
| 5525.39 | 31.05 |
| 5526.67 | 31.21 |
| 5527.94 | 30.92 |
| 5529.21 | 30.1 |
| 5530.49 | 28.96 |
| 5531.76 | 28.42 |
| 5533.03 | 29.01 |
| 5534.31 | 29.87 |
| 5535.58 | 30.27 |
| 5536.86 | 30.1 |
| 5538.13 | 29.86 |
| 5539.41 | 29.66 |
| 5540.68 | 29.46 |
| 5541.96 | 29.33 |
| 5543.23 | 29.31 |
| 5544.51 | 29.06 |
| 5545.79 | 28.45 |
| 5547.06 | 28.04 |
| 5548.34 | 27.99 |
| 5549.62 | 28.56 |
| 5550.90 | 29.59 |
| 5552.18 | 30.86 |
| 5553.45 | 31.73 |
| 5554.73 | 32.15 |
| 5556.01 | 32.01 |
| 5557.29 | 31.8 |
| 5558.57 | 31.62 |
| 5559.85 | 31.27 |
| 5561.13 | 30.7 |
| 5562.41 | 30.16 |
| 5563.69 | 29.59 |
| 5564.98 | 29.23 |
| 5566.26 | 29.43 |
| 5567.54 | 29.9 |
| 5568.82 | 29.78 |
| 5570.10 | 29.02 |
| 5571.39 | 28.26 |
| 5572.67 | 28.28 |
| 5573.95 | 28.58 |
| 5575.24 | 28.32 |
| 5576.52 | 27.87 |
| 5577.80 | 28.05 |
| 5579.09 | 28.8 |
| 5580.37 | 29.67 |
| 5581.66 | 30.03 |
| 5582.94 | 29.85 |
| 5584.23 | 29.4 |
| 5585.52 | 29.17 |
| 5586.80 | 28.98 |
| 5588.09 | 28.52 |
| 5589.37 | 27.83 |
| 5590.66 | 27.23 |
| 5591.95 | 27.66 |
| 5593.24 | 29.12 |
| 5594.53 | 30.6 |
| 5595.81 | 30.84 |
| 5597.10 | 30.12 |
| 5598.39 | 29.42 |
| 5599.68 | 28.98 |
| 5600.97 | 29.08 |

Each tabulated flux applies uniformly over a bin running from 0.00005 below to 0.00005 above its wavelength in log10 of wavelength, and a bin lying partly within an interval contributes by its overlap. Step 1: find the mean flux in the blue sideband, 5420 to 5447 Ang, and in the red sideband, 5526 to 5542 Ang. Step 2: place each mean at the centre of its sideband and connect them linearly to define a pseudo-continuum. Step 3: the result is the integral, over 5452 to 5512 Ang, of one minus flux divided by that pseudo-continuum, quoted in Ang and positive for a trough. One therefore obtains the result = 1.51 Ang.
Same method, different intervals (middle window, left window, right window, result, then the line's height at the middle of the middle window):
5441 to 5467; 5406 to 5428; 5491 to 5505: 1.1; 28.6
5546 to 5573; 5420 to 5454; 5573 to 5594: -1.3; 28.6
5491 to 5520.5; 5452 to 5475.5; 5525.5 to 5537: 0.8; 29.3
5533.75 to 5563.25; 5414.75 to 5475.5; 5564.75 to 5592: -1.4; 28.7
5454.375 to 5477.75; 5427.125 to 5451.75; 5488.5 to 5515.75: -0.3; 28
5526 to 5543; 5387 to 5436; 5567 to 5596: -0.7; 28.6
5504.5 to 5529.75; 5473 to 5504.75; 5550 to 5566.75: 0.7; 29.5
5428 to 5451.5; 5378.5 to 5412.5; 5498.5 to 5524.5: 0.2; 27.9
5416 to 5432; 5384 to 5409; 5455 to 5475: -1.0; 27.7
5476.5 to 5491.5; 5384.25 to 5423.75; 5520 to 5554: 0.4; 28.9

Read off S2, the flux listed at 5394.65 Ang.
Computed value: 28.97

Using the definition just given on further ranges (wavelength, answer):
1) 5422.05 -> 30.32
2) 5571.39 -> 28.26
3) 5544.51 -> 29.06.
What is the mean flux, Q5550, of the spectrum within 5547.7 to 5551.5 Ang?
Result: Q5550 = 28.7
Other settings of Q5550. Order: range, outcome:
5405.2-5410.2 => 24.9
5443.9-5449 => 27.3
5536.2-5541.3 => 29.8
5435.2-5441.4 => 27.4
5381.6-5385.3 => 29.8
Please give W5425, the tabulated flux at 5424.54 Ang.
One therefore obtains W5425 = 29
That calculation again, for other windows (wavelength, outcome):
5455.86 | 27.07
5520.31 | 30.12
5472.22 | 29.64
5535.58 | 30.27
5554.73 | 32.15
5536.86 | 30.1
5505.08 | 28.32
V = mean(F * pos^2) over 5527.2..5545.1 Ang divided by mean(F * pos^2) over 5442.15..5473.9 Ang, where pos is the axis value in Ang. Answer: 1.09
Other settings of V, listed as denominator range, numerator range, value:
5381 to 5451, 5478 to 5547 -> 1.08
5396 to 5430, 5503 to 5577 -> 1.12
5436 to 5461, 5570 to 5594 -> 1.11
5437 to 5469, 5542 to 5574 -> 1.13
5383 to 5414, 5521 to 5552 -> 1.15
